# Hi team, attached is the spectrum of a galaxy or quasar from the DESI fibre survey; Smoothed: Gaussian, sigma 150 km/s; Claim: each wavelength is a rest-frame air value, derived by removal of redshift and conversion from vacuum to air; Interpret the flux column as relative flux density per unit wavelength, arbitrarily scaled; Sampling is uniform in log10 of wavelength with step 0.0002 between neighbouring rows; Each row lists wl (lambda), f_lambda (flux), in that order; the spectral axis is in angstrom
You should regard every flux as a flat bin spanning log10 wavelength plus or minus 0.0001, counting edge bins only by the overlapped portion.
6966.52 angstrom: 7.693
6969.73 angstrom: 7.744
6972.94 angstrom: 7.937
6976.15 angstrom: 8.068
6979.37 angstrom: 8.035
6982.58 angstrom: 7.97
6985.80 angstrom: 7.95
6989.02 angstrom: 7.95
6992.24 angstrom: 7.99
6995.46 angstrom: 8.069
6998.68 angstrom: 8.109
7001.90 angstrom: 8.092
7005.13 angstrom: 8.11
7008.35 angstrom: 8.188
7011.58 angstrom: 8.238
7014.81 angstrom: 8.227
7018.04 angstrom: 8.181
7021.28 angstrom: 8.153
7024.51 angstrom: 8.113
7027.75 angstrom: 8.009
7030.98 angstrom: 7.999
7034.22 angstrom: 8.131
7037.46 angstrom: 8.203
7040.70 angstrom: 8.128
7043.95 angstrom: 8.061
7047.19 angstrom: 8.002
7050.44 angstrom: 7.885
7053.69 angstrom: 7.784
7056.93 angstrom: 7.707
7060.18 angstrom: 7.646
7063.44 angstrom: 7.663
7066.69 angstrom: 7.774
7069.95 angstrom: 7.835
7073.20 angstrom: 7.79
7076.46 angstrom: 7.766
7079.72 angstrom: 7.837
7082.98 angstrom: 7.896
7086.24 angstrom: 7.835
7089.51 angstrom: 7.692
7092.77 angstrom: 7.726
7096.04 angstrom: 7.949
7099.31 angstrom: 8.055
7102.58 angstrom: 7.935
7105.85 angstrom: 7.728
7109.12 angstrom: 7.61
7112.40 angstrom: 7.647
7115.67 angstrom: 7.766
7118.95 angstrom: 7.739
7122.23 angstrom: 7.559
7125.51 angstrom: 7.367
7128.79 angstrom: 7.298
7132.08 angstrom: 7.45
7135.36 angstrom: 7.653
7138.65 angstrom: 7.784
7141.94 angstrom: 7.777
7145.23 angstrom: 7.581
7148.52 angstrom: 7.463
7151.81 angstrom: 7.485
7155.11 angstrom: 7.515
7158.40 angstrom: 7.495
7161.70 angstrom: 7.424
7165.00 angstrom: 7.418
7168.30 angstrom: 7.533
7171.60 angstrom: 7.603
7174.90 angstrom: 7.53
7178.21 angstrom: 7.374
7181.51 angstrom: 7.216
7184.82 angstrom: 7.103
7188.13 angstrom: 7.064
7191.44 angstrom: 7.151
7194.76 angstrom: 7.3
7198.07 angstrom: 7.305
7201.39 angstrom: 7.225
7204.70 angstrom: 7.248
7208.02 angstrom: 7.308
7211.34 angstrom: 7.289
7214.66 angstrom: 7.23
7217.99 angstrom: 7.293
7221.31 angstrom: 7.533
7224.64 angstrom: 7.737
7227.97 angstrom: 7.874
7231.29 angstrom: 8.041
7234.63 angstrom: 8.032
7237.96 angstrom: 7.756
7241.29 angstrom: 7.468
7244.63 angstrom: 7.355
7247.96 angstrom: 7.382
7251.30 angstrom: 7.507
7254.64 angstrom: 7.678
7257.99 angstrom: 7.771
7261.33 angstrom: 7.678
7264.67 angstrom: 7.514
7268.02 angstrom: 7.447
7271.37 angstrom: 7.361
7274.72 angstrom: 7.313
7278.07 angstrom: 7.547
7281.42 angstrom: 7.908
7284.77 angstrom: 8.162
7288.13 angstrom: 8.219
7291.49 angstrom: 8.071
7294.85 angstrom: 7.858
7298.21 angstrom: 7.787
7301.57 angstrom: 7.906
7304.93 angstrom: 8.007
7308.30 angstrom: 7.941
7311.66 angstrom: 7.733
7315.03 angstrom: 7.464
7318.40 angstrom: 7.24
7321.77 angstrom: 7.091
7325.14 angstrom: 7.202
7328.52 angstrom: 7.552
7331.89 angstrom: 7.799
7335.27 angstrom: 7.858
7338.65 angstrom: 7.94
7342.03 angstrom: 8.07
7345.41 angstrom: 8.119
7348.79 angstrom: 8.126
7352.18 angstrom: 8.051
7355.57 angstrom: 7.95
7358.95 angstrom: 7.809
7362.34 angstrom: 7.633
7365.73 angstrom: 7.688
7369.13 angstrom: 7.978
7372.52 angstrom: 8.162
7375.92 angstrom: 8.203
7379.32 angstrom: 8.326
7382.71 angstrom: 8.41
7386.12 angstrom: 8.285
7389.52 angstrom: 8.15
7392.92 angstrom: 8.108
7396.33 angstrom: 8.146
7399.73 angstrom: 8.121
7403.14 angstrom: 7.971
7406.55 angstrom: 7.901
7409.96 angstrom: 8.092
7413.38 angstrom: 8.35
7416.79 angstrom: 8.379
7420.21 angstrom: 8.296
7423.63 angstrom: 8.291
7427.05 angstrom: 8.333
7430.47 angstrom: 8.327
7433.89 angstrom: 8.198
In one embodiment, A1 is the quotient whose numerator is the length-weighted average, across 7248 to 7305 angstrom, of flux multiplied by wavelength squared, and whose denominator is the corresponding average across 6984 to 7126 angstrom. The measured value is 1.04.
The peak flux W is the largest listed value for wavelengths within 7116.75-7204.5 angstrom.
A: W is 7.784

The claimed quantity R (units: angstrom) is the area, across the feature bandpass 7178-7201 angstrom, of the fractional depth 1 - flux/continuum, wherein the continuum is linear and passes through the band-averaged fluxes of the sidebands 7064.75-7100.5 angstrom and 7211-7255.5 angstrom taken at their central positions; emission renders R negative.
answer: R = 1.36 angstrom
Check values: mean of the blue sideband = 7.83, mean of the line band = 7.21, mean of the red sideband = 7.59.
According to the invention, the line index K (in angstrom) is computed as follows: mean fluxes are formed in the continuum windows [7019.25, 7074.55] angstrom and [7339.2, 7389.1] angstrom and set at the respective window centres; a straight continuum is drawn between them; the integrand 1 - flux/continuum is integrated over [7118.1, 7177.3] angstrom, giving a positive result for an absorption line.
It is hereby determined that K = 3.3 angstrom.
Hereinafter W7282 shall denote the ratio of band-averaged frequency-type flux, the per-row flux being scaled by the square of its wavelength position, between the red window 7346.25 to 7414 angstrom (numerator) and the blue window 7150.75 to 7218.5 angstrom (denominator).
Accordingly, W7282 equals 1.16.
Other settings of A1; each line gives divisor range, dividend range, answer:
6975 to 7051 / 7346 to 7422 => 1.11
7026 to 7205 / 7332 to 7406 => 1.13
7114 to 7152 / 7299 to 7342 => 1.06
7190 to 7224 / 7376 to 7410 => 1.18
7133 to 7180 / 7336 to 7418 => 1.14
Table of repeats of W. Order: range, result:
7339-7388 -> 8.41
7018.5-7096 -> 8.203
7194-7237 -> 8.041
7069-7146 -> 8.055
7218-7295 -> 8.219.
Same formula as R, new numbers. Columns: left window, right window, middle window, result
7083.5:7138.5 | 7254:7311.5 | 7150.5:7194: 1.96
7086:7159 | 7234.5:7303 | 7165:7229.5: 2.61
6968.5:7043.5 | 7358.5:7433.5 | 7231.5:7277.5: 3.07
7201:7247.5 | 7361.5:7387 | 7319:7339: 0.99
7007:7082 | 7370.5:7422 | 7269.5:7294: 0.97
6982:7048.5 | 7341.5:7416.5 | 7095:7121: 0.94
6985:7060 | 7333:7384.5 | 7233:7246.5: 0.64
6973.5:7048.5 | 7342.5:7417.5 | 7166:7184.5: 1.51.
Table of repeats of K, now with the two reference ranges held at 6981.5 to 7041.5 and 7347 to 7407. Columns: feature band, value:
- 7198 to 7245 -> 3.2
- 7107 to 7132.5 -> 1.6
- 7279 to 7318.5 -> 0.9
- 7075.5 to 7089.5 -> 0.5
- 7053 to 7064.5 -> 0.6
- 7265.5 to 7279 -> 1.1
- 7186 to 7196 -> 1.1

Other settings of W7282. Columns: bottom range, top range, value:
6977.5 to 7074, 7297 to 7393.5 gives 1.08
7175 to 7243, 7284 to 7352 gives 1.08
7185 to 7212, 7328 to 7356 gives 1.15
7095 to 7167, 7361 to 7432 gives 1.15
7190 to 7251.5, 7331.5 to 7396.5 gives 1.12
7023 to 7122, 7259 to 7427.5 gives 1.09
